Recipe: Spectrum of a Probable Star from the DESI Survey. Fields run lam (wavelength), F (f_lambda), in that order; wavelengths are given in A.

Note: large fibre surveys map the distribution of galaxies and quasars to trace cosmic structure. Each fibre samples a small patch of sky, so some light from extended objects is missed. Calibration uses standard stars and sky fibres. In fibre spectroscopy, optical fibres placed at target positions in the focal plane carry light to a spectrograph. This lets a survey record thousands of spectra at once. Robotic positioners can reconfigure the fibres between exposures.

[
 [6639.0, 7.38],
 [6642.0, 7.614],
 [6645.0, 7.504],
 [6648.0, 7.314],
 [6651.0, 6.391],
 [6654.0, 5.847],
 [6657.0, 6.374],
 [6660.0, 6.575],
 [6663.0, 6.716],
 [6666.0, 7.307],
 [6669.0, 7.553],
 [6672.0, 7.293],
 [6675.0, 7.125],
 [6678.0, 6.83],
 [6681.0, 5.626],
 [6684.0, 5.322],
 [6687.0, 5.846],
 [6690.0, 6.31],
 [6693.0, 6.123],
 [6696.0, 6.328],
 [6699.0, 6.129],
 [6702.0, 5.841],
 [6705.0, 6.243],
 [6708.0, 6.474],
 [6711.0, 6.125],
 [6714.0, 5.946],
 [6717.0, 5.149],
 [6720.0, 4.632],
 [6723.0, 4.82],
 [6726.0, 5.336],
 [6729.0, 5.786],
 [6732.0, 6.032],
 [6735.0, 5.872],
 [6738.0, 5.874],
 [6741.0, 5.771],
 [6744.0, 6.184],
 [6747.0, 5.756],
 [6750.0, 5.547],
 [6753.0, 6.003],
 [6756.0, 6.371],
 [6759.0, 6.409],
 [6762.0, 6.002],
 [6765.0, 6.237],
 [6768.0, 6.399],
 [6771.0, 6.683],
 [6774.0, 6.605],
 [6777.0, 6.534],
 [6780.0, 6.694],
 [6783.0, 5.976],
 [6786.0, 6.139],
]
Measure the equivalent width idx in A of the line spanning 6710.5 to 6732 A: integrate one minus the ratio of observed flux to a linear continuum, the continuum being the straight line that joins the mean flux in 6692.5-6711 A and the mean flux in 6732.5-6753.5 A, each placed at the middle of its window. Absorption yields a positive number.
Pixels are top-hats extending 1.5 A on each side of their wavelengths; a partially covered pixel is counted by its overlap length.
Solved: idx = 2.22 A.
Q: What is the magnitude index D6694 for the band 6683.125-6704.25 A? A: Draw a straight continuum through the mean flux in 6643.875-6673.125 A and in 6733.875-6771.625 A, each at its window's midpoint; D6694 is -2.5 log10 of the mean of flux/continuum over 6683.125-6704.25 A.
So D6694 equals 0.097 mag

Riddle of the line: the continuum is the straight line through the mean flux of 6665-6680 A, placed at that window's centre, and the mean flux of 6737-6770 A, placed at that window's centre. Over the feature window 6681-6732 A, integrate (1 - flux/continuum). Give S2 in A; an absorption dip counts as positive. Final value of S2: 7.0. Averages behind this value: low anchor 7.17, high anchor 6.06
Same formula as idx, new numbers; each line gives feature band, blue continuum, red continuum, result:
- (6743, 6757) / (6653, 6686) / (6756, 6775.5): 1.0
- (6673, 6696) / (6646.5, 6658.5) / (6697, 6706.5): 0.1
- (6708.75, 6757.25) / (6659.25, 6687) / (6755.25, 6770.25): 5.4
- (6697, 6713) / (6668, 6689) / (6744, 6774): 0.6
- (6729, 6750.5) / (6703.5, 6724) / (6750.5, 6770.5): 0.3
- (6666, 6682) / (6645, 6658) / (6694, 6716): -1.4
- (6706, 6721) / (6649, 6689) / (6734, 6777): 1.5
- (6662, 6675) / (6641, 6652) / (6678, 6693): -1.5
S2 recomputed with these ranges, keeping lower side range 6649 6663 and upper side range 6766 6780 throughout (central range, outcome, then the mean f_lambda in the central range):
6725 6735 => 1.13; 5.76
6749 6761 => 0.79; 6.1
